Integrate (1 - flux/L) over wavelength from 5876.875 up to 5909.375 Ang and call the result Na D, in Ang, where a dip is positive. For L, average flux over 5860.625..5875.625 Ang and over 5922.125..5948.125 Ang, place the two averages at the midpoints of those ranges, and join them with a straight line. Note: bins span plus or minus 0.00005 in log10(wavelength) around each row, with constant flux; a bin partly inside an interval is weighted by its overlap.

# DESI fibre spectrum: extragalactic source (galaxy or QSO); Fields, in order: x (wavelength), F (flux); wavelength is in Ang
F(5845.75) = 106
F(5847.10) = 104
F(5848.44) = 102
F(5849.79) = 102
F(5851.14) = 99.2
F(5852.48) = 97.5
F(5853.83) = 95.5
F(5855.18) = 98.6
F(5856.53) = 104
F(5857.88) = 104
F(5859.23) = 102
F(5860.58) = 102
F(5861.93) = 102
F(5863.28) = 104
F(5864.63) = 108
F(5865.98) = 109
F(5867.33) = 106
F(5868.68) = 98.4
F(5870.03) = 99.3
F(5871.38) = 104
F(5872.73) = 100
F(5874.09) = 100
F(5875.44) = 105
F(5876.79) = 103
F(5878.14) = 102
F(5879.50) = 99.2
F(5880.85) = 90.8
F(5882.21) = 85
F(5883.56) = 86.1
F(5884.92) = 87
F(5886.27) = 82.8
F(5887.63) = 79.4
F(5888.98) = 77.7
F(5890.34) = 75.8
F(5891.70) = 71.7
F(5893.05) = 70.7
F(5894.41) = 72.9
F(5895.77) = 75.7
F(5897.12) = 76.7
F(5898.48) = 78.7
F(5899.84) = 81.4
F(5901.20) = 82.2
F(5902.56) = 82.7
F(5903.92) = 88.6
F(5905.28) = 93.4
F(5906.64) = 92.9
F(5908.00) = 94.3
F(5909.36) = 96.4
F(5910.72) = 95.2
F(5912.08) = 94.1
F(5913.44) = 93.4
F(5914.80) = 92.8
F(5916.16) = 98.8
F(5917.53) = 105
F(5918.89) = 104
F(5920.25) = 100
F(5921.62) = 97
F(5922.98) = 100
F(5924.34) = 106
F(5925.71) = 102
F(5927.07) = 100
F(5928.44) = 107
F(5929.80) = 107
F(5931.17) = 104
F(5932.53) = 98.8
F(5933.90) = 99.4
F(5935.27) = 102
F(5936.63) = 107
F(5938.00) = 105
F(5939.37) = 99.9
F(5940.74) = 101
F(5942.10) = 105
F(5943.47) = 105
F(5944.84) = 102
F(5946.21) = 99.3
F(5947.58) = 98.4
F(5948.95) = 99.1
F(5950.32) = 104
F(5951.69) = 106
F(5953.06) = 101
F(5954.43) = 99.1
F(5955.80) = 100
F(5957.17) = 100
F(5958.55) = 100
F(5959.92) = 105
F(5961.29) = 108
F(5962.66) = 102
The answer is 5.8 Ang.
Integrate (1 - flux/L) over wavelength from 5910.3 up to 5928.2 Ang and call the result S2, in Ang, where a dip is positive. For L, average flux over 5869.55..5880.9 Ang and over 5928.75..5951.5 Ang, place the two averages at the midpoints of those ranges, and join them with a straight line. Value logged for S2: 0.5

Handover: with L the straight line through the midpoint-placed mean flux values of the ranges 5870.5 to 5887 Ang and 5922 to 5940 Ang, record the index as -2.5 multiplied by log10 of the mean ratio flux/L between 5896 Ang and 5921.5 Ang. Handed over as 0.093 mag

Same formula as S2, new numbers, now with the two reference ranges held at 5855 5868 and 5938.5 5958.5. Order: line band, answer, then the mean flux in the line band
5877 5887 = 1.2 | 90.9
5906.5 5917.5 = 0.8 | 95.4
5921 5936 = 0.0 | 102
